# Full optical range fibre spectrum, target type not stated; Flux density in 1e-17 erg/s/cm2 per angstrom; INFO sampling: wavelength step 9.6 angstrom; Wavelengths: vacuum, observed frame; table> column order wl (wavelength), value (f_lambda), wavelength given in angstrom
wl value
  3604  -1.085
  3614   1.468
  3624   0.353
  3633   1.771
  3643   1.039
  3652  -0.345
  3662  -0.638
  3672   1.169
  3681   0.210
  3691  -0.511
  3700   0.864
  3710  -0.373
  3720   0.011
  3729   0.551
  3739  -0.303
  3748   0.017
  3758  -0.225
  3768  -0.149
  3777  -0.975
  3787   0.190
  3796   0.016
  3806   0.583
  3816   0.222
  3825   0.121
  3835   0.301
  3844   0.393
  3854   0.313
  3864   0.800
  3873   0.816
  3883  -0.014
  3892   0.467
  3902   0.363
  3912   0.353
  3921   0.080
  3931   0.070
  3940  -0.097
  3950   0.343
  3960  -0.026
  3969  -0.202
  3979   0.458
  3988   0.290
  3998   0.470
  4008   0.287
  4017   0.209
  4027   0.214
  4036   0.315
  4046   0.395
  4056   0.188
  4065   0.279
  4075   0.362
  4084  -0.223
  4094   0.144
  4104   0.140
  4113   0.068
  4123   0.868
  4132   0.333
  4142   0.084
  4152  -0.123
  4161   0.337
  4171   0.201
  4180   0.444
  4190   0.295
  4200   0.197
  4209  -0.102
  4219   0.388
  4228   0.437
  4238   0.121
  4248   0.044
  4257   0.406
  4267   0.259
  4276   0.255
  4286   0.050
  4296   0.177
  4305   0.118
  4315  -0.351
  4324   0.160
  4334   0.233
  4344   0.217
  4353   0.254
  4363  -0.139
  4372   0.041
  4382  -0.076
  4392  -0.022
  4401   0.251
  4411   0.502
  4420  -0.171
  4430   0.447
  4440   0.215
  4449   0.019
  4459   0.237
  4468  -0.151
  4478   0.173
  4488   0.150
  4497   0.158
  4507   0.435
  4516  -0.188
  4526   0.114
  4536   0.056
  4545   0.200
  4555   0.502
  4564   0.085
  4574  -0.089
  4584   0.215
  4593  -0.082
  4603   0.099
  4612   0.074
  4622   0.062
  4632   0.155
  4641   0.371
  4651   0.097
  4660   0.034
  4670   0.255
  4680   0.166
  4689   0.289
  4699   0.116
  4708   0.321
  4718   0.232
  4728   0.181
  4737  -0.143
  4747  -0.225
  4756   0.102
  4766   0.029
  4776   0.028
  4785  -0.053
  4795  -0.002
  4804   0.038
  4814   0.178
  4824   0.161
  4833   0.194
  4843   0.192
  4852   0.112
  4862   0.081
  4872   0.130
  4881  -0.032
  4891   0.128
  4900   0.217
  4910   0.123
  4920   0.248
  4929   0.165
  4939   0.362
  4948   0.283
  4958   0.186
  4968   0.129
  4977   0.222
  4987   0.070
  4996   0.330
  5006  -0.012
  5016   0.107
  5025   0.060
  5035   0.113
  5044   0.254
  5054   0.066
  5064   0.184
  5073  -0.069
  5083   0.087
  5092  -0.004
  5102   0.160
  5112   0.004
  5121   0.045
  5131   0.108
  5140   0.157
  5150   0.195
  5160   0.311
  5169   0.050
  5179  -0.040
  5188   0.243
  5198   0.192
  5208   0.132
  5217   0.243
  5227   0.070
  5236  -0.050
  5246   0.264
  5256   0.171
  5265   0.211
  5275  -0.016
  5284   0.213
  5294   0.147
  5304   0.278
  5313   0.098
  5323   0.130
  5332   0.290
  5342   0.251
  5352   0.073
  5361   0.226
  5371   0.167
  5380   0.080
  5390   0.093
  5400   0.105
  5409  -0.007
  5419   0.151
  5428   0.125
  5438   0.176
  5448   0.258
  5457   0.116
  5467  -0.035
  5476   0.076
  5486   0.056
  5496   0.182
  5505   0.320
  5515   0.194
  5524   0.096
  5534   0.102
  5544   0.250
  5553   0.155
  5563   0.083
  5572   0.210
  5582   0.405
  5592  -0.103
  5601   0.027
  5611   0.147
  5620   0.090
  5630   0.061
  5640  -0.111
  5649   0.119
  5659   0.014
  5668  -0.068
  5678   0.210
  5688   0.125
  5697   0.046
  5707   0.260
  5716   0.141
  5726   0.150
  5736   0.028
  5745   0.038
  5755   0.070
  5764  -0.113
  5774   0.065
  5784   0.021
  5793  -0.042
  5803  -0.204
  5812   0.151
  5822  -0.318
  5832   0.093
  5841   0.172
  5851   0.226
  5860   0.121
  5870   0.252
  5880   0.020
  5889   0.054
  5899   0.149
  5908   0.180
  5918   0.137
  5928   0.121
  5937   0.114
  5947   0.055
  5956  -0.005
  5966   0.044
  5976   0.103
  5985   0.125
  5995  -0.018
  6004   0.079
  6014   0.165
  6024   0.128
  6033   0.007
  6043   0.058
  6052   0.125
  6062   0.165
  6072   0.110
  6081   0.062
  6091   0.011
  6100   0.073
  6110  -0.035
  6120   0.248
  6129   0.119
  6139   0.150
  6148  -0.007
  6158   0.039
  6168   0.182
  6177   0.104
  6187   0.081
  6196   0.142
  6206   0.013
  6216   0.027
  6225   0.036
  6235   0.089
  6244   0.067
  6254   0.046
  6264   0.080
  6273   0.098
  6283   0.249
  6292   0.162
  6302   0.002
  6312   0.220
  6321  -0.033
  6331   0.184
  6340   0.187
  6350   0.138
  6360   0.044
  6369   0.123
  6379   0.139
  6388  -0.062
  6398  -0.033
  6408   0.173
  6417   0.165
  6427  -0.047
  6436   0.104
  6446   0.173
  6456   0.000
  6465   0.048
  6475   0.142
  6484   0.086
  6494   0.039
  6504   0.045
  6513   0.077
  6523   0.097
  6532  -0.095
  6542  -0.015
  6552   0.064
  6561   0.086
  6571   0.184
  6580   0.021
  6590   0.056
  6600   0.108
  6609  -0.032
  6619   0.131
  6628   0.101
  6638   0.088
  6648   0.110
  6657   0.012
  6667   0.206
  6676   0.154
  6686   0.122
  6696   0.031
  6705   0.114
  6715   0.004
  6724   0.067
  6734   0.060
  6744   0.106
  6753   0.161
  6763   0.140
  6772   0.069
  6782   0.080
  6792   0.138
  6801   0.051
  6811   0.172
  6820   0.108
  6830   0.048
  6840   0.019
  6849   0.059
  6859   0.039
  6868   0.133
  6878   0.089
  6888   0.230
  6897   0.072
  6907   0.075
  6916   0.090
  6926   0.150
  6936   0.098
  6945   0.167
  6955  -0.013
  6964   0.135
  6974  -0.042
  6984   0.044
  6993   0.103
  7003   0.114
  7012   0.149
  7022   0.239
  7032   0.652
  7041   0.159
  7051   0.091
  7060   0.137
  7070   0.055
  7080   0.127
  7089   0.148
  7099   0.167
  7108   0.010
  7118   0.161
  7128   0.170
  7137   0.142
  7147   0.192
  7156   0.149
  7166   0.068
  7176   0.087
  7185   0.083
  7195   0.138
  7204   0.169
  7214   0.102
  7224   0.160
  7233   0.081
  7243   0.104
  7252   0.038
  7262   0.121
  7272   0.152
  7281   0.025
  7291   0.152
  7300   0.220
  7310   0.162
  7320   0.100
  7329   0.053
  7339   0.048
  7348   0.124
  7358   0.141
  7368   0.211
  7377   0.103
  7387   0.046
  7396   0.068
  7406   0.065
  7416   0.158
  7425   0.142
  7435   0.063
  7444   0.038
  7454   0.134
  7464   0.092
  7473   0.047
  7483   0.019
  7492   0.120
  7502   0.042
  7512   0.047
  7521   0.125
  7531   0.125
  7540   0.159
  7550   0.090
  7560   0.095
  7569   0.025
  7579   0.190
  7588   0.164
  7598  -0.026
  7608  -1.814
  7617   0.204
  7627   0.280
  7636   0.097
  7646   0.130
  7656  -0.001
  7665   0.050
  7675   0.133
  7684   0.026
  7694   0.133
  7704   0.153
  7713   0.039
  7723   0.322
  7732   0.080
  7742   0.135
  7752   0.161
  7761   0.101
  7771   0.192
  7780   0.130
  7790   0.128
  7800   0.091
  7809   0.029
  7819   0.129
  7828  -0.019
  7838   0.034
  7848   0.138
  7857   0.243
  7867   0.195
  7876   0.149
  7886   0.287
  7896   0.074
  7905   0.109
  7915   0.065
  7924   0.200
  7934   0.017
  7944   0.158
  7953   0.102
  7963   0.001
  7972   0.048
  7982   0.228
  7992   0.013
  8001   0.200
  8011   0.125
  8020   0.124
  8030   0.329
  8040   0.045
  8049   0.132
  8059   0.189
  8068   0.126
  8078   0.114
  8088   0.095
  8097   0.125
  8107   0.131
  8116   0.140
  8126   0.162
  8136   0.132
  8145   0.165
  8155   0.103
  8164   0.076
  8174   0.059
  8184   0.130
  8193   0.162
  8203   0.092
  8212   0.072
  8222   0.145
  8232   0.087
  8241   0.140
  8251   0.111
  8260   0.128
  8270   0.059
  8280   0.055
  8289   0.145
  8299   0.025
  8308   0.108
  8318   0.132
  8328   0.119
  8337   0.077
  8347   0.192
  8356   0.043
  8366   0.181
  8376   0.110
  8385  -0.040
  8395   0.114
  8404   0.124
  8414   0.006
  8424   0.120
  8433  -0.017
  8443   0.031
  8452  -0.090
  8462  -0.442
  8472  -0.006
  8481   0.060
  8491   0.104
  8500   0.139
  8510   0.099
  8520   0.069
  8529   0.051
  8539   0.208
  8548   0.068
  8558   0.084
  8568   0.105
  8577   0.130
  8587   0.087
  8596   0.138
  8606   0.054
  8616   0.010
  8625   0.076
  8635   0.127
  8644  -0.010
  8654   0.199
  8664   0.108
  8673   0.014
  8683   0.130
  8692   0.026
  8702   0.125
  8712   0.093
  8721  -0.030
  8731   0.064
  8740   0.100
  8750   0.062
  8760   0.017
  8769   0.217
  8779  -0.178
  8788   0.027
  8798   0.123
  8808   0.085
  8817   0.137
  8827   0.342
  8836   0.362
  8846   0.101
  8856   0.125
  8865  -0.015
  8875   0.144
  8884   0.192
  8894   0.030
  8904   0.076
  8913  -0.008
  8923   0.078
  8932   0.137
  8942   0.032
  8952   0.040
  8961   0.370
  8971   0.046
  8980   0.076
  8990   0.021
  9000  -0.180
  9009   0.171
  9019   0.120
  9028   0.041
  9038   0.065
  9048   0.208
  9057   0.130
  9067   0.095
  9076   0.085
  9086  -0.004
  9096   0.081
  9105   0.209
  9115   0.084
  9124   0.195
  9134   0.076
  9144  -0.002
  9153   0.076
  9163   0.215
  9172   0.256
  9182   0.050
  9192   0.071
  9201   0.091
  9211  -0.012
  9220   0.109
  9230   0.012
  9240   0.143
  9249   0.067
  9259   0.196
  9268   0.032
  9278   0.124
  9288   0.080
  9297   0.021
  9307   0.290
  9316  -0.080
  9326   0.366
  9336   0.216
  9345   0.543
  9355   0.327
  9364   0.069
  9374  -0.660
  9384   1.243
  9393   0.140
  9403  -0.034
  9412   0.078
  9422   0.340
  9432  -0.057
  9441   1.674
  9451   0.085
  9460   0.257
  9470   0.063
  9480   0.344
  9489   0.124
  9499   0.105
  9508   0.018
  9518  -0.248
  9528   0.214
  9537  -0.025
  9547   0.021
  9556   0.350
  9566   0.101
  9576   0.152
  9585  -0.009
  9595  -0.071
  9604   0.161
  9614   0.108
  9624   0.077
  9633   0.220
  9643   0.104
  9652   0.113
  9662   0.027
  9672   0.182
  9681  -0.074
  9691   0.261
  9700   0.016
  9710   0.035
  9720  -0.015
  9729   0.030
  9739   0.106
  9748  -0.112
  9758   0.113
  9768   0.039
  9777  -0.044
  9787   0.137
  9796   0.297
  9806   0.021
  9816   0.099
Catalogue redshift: 0.885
